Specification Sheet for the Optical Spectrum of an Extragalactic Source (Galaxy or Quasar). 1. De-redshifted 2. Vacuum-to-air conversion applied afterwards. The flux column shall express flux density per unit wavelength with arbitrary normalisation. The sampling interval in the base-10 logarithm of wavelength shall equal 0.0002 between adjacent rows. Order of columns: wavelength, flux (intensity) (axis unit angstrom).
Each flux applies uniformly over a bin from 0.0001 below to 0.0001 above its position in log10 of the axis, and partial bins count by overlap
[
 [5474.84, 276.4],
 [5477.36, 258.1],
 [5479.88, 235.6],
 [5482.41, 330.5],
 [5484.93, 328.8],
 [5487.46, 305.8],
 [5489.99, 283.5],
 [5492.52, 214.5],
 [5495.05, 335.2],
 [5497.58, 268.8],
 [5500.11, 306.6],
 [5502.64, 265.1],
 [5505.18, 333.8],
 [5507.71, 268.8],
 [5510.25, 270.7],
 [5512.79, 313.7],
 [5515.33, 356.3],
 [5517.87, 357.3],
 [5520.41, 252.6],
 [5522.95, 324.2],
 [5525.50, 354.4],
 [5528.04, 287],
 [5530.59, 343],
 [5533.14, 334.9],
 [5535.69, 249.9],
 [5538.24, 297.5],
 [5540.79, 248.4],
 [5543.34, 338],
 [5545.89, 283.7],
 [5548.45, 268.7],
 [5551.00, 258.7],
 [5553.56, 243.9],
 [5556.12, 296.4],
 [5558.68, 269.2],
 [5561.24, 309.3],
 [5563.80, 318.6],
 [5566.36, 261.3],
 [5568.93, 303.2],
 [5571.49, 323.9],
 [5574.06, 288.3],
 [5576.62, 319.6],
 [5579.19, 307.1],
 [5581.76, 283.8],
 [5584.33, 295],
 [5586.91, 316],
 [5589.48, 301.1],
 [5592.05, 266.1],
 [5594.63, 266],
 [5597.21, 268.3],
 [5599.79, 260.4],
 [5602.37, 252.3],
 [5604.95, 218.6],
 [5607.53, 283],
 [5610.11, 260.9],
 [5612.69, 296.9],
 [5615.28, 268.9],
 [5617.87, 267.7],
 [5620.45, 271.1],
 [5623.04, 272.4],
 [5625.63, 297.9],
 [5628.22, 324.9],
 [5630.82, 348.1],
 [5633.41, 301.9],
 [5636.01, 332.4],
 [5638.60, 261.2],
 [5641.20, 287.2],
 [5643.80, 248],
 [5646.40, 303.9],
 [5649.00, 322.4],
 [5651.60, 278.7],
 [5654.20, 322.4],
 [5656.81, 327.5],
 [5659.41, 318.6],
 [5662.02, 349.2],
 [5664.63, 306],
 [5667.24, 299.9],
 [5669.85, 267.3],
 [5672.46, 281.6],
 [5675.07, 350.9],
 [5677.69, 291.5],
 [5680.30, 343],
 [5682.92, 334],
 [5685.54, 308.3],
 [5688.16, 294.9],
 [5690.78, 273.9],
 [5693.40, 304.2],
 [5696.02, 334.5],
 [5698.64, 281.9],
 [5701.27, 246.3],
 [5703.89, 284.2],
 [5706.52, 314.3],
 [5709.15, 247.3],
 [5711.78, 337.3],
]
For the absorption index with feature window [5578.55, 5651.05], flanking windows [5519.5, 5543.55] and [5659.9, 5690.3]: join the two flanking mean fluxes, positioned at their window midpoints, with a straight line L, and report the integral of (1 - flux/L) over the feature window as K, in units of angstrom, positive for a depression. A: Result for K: 5.2 angstrom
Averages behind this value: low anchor 302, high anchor 311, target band 285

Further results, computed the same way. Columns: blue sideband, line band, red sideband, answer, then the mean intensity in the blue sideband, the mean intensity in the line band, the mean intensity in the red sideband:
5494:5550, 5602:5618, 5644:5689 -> 2.2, 302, 264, 310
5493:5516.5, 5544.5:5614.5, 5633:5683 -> 4.6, 299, 282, 306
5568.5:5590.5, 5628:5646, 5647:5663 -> 0.9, 304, 299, 319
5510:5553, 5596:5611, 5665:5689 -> 2.4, 302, 257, 308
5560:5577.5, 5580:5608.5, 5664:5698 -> 2.8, 303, 274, 306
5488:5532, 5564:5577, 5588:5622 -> -0.9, 302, 300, 268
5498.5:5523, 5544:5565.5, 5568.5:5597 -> 1.2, 304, 282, 296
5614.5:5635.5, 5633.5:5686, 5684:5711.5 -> -2.3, 296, 307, 291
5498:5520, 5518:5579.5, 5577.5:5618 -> -0.8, 305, 296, 276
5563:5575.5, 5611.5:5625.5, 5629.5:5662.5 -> 1.2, 299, 277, 307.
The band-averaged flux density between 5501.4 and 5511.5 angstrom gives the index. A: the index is 285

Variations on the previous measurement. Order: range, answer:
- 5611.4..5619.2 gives 278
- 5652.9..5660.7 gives 323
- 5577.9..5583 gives 295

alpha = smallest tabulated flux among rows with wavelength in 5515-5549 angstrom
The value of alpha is 248.4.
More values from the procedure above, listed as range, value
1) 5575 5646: 218.6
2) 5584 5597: 266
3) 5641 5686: 248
